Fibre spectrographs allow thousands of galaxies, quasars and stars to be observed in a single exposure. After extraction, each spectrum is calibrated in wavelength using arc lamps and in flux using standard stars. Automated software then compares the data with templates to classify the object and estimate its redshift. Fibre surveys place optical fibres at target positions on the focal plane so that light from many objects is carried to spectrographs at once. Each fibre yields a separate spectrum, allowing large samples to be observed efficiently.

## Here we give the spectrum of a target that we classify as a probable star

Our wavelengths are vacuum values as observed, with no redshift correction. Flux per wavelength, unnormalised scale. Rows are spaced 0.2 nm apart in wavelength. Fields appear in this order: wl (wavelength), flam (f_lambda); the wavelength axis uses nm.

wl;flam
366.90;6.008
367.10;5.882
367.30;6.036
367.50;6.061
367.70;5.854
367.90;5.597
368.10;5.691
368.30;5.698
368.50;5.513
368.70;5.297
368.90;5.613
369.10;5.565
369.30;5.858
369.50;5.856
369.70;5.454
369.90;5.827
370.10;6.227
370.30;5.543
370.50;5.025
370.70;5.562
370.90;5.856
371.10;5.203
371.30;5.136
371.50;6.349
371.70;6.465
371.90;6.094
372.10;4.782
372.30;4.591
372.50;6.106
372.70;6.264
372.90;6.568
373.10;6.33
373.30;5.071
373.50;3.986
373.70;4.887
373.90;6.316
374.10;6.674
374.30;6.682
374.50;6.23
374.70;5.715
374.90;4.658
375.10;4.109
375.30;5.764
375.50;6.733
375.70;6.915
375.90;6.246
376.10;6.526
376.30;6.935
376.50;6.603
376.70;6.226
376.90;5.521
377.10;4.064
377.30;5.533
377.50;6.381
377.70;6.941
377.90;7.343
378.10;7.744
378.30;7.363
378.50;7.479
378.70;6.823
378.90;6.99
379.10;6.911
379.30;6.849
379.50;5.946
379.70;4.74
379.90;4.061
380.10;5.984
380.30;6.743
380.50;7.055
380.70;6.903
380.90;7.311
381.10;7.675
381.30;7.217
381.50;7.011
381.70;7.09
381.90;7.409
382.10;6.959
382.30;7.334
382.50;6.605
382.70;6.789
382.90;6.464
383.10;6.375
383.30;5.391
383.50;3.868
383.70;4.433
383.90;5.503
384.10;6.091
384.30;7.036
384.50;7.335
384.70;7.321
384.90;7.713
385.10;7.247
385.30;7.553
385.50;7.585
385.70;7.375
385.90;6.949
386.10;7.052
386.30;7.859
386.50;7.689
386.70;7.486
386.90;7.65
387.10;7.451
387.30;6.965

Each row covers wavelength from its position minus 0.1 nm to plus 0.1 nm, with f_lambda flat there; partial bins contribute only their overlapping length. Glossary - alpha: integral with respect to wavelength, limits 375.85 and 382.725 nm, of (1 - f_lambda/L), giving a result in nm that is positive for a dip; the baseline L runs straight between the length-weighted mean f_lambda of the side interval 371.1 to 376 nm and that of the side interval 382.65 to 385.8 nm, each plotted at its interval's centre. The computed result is -0.50 nm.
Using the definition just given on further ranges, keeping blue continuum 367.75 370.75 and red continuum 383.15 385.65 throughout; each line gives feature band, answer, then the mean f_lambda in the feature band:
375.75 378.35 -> -0.16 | 6.41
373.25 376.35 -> 0.05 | 5.84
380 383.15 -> -0.33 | 6.94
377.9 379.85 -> -0.18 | 6.72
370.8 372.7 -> 0.04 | 5.65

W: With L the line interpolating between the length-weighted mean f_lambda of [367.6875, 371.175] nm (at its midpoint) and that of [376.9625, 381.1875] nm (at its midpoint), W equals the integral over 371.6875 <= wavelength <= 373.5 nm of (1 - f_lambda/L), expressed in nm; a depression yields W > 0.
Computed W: 0.072 nm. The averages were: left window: 5.62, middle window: 5.68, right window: 6.5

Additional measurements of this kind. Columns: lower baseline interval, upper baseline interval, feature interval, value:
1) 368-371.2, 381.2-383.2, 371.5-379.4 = 0.11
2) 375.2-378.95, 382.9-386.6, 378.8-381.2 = 0.06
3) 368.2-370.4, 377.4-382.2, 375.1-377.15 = 0.09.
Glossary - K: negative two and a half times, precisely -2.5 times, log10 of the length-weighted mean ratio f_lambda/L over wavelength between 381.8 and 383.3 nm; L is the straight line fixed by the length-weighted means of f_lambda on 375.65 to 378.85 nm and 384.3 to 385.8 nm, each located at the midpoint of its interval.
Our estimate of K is 0.06 mag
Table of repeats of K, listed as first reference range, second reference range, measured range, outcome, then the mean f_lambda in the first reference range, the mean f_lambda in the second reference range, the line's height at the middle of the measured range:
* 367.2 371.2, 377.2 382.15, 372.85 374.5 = 0.056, 5.67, 6.74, 6.12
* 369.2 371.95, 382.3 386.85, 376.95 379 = -0.062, 5.74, 6.74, 6.27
